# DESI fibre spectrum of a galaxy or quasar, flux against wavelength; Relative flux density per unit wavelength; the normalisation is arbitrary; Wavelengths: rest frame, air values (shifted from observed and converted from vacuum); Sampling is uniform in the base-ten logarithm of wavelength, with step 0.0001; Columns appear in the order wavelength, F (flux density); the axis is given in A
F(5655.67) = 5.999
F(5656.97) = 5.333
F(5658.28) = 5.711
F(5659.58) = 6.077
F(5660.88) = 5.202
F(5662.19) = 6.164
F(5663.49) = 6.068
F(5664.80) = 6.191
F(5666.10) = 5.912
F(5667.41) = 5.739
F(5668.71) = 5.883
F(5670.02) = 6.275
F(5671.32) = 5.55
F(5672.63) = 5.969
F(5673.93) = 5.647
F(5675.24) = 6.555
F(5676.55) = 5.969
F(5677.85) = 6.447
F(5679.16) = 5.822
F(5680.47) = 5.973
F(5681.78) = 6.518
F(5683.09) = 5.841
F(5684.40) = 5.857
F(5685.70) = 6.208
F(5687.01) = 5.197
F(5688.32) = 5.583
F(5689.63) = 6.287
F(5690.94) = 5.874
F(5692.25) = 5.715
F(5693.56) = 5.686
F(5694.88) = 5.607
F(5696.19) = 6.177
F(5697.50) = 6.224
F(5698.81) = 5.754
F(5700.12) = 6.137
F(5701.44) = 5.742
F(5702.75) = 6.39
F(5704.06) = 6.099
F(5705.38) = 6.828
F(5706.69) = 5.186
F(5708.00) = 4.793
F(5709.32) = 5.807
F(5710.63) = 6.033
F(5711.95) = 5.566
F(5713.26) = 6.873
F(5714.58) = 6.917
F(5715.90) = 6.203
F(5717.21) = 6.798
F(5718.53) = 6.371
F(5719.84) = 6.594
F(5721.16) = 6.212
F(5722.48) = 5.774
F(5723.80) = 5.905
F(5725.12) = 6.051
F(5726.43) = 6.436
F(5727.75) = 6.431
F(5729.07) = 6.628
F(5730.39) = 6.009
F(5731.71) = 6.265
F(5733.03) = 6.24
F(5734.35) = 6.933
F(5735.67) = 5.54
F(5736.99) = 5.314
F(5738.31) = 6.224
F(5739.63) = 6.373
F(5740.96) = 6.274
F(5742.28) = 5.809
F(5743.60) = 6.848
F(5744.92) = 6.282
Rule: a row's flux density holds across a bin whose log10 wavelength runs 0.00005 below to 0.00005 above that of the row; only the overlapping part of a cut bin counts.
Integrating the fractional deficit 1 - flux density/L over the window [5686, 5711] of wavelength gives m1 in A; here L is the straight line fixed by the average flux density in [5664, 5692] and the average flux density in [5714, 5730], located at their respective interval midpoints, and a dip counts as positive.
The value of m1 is 1.2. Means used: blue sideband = 5.96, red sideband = 6.35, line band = 5.85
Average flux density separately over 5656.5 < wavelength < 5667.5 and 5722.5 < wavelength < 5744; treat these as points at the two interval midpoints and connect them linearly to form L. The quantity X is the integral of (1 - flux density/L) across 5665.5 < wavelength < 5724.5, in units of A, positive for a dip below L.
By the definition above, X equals -0.17 A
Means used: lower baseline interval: 5.83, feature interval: 6.01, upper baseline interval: 6.18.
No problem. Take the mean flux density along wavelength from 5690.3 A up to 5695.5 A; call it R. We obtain 5.71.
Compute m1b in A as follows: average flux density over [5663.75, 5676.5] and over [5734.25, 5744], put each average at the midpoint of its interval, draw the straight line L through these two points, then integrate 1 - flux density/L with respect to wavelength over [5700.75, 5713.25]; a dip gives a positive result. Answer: 0.33 A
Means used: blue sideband 5.97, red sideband 6.1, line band 5.88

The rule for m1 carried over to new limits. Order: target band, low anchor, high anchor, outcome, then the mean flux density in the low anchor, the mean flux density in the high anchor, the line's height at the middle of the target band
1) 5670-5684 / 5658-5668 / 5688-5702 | -0.35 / 5.89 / 5.9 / 5.89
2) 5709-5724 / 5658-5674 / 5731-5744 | -0.47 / 5.89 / 6.17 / 6.09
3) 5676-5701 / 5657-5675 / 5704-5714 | -0.24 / 5.87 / 5.89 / 5.88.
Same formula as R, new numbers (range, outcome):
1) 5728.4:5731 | 6.32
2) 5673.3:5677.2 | 6.06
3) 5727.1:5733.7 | 6.31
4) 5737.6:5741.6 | 6.27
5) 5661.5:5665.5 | 6.12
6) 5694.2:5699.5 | 5.94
